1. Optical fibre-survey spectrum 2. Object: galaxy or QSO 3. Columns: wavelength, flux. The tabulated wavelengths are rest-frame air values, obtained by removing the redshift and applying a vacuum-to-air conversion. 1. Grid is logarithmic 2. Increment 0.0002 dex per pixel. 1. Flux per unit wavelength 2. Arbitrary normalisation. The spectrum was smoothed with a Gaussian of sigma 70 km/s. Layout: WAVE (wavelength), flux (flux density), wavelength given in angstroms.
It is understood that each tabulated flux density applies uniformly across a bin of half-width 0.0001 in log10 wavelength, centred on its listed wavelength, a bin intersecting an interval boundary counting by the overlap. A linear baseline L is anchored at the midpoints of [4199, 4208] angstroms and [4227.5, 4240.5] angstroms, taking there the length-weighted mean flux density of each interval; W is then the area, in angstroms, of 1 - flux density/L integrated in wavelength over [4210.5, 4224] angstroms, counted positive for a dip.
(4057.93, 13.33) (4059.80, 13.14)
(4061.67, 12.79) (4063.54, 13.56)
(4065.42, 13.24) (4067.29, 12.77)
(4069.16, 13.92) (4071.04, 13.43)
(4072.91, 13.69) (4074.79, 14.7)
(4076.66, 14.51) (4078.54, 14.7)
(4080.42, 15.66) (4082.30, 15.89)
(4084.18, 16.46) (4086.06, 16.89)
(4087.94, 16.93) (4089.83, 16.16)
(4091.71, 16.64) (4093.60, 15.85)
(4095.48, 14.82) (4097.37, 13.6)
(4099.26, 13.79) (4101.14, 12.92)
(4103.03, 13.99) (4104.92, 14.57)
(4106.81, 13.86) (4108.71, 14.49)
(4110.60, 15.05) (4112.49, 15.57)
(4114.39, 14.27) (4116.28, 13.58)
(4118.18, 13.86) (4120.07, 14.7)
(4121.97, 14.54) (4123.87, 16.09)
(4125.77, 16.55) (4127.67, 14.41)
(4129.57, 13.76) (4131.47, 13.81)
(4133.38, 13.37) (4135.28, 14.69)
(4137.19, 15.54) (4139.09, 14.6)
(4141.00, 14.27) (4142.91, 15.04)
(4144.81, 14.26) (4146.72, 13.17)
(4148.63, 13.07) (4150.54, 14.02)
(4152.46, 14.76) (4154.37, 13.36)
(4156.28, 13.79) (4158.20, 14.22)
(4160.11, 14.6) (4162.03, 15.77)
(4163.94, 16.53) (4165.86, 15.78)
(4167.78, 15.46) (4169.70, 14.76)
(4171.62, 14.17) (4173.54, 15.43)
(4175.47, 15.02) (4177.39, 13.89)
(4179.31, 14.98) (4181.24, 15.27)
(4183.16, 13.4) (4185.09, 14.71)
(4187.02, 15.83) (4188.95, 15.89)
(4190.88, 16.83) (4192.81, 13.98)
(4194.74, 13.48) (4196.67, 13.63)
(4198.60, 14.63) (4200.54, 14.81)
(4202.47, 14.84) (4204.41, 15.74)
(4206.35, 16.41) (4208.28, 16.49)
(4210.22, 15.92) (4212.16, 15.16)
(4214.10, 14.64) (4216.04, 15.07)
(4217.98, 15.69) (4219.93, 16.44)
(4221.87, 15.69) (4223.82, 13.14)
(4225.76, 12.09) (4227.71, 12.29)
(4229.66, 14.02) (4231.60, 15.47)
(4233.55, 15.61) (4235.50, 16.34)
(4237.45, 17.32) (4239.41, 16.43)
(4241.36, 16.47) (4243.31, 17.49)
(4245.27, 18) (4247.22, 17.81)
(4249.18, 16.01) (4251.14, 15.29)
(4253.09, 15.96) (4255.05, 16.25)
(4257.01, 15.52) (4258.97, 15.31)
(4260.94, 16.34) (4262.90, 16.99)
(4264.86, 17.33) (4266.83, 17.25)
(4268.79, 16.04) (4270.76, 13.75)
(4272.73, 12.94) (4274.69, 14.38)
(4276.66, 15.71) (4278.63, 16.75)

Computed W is 0.20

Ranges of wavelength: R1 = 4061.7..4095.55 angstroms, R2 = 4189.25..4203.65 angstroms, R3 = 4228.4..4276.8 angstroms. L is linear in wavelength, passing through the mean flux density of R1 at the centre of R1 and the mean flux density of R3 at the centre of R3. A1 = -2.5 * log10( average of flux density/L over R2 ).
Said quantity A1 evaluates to 0.07 mag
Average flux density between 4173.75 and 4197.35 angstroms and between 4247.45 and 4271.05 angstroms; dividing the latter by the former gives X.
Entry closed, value 1.09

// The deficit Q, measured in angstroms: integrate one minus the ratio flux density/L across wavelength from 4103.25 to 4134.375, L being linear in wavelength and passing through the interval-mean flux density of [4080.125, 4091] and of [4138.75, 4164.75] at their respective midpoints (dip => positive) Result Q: 1.72 angstroms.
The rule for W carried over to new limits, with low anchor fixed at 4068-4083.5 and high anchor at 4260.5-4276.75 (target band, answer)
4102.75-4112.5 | 0.1 angstroms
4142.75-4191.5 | 1.0 angstroms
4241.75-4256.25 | -1.1 angstroms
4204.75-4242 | 0.2 angstroms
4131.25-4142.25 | 0.3 angstroms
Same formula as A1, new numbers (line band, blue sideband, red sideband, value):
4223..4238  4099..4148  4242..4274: 0.09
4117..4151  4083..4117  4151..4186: 0.03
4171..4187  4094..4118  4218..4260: 0.02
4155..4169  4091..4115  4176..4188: -0.03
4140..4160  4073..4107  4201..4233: 0.08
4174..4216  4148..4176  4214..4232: -0.03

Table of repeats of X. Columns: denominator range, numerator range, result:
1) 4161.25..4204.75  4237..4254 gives 1.12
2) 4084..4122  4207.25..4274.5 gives 1.05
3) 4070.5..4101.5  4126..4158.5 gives 0.93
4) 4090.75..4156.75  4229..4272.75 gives 1.12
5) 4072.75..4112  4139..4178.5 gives 0.97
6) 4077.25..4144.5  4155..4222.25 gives 1.02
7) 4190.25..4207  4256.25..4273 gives 1.07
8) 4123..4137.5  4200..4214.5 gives 1.06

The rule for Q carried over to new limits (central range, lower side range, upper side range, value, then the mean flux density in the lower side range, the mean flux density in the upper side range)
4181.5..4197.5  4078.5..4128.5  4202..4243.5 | 0.5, 15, 15.4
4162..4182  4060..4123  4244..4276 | 0.1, 14.6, 16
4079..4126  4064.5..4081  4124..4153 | -2.8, 14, 14.4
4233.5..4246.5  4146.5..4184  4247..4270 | -0.8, 14.6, 16.3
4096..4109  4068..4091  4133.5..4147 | 0.9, 15.2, 14.5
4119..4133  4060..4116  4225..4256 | 0.1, 14.6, 15.8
